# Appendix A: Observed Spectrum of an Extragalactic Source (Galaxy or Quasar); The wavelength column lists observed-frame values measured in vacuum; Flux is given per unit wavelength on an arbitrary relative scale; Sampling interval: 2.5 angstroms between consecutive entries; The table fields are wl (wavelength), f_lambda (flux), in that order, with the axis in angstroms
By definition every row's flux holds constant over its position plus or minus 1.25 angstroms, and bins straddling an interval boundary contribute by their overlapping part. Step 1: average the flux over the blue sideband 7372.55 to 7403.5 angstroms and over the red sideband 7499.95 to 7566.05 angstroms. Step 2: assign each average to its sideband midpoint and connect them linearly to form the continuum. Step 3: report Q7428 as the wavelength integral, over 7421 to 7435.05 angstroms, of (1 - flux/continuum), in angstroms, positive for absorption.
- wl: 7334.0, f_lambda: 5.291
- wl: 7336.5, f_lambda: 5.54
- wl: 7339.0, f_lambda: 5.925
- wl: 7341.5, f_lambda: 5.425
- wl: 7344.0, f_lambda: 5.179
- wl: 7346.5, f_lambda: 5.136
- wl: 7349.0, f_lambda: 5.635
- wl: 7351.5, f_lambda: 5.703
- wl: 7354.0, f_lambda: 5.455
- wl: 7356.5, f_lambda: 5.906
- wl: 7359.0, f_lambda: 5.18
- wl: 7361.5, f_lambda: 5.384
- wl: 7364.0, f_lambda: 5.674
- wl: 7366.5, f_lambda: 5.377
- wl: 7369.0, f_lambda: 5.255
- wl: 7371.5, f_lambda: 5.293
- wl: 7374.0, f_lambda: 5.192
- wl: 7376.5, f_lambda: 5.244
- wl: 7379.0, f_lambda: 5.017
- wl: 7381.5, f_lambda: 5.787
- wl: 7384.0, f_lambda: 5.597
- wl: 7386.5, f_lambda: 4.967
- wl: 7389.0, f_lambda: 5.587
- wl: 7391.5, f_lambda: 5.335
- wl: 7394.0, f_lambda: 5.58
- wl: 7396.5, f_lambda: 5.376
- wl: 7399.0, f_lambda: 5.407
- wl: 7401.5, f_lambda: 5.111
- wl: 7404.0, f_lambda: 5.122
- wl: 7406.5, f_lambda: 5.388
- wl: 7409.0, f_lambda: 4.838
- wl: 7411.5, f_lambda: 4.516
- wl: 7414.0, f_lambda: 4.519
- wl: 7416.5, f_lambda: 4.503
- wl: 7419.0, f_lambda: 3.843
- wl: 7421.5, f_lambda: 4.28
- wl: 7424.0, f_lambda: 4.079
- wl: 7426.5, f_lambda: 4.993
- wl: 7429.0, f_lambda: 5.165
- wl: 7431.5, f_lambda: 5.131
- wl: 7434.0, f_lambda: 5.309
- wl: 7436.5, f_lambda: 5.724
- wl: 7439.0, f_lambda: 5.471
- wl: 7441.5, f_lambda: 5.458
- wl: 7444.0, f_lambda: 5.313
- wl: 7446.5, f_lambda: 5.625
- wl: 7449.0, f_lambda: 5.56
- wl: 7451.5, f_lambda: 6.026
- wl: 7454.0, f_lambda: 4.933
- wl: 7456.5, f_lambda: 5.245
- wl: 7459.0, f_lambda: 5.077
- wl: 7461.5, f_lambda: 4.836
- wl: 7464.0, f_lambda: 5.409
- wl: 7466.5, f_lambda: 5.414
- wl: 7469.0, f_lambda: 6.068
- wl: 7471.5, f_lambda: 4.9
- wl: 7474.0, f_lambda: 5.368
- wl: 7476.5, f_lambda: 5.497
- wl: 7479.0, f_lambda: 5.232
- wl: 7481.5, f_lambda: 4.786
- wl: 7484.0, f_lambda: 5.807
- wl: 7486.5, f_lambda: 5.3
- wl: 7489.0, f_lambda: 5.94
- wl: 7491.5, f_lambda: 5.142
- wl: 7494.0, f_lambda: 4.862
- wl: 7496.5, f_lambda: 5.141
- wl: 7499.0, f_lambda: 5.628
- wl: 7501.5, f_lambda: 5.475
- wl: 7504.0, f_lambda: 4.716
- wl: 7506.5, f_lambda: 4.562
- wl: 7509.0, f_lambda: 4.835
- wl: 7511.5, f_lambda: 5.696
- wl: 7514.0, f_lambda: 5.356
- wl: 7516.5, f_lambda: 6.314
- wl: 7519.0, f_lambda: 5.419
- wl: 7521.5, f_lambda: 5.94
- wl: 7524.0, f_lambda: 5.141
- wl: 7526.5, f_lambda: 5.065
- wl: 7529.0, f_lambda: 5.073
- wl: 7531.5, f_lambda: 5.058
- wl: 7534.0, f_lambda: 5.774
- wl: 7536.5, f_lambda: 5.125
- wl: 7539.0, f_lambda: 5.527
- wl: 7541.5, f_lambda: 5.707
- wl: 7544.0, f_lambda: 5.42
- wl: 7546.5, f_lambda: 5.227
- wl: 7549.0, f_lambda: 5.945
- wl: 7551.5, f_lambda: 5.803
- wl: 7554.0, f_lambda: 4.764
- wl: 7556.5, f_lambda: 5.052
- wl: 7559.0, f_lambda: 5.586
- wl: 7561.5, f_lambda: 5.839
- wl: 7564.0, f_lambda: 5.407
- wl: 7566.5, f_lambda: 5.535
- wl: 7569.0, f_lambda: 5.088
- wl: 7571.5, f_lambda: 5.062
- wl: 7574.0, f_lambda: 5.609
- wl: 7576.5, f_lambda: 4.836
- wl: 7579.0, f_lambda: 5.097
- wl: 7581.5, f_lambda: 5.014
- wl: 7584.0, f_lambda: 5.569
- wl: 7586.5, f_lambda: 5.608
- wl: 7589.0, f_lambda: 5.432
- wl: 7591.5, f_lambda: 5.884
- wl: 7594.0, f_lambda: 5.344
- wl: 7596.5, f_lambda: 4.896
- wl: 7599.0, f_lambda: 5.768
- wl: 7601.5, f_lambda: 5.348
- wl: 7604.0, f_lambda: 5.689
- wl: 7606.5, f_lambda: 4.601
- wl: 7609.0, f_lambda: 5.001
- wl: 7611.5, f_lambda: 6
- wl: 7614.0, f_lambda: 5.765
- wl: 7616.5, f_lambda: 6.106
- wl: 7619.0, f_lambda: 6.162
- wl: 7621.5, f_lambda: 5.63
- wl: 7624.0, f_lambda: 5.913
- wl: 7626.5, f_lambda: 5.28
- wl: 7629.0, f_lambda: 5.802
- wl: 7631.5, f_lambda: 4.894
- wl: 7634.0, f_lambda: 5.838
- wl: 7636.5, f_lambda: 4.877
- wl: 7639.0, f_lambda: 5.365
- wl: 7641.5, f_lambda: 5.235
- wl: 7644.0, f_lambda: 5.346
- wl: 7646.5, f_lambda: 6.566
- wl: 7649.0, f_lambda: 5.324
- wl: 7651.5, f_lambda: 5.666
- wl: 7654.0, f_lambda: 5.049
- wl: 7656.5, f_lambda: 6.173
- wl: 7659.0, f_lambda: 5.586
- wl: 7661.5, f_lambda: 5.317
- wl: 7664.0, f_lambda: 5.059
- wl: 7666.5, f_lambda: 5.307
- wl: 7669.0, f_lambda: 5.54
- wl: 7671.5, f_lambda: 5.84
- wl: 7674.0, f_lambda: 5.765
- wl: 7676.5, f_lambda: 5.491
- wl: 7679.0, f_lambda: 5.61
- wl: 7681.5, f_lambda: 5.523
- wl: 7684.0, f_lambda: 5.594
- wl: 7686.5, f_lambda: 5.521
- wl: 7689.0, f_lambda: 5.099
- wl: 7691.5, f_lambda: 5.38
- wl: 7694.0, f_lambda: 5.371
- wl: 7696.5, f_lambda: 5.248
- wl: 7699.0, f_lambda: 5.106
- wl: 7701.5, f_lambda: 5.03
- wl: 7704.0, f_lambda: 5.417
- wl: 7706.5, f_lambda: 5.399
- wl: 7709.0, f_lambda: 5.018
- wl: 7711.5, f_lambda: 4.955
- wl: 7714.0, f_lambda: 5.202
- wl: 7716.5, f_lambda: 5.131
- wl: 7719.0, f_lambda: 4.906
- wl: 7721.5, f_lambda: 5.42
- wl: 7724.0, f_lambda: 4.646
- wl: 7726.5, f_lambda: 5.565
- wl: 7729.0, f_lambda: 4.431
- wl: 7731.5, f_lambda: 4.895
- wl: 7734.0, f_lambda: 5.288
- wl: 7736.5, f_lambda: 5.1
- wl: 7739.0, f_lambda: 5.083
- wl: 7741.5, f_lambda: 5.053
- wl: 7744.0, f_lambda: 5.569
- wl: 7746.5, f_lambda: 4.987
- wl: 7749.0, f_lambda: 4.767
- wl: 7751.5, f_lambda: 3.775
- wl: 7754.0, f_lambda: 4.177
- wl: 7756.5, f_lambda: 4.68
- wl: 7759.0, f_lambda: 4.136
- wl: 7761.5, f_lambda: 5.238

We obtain 1.3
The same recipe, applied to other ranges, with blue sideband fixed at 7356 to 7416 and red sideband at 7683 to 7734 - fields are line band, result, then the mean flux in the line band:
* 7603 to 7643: -2.4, 5.51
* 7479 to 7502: -0.4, 5.33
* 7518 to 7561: -1.5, 5.4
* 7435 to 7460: -1.0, 5.45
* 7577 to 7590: -0.3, 5.31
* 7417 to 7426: 1.8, 4.18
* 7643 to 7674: -2.3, 5.57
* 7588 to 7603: -0.7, 5.45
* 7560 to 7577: -0.5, 5.37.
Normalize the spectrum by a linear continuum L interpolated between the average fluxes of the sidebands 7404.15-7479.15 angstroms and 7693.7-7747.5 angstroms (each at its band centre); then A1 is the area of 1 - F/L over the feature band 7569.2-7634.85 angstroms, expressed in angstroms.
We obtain -4.3 angstroms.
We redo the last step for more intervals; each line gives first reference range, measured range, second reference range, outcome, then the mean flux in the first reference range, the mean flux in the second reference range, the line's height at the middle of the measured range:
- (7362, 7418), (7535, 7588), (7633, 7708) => -0.2 angstroms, 5.21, 5.45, 5.36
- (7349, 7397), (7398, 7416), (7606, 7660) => 1.6 angstroms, 5.42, 5.57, 5.44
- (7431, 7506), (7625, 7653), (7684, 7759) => -1.8 angstroms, 5.34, 5.04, 5.14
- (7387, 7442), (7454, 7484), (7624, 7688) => -0.8 angstroms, 5.03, 5.51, 5.14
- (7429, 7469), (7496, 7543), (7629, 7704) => 0.5 angstroms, 5.38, 5.44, 5.4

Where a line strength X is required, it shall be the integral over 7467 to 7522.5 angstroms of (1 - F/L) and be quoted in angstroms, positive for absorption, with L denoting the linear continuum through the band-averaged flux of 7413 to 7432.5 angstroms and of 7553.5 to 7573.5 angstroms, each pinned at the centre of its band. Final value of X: -4.6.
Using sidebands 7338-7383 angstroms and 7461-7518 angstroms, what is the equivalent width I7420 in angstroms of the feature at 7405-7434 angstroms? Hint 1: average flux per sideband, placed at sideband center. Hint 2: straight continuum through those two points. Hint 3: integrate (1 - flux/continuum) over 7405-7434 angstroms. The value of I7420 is 3.7 angstroms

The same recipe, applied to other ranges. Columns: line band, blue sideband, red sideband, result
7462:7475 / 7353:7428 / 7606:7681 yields -0.4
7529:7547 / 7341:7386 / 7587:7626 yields 0.4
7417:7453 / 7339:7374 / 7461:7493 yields 1.8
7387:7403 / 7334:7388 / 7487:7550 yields 0.1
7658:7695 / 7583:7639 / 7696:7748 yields -1.3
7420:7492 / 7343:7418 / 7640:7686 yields 1.0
